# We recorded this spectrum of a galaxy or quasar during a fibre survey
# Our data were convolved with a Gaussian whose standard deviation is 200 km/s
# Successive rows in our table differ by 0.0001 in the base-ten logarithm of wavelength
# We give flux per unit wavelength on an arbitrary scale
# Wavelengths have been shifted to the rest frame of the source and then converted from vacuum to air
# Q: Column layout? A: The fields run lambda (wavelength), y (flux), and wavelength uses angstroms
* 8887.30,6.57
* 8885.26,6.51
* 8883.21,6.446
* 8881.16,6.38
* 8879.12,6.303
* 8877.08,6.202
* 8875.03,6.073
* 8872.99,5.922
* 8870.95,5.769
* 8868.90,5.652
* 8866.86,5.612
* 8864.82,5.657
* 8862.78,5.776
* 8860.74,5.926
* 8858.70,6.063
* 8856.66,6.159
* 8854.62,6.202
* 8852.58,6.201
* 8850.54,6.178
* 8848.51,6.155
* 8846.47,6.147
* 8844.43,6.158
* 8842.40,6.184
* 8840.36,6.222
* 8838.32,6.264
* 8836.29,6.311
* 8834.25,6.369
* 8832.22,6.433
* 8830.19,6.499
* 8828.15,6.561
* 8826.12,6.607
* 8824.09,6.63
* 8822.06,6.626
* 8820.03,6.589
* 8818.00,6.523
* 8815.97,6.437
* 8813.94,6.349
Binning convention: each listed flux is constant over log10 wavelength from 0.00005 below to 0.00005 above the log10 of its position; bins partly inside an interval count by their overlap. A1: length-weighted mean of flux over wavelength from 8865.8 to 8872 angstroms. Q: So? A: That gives 5.68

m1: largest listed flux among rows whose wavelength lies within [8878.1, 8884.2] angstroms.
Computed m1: 6.446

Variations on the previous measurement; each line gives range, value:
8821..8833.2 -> 6.63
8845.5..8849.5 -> 6.155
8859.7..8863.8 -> 5.926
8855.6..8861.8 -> 6.159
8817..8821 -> 6.589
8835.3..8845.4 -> 6.311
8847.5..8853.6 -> 6.201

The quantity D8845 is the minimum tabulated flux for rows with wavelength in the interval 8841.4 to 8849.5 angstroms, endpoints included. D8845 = 6.147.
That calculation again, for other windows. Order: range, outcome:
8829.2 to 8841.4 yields 6.222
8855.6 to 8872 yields 5.612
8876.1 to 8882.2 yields 6.202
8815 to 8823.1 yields 6.437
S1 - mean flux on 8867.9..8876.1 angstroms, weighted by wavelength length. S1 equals 5.85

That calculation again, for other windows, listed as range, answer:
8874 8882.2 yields 6.24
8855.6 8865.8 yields 5.92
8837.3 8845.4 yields 6.21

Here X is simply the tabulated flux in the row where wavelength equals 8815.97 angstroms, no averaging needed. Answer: 6.437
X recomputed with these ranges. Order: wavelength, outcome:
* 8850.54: 6.178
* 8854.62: 6.202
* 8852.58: 6.201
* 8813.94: 6.349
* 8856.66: 6.159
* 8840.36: 6.222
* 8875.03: 6.073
